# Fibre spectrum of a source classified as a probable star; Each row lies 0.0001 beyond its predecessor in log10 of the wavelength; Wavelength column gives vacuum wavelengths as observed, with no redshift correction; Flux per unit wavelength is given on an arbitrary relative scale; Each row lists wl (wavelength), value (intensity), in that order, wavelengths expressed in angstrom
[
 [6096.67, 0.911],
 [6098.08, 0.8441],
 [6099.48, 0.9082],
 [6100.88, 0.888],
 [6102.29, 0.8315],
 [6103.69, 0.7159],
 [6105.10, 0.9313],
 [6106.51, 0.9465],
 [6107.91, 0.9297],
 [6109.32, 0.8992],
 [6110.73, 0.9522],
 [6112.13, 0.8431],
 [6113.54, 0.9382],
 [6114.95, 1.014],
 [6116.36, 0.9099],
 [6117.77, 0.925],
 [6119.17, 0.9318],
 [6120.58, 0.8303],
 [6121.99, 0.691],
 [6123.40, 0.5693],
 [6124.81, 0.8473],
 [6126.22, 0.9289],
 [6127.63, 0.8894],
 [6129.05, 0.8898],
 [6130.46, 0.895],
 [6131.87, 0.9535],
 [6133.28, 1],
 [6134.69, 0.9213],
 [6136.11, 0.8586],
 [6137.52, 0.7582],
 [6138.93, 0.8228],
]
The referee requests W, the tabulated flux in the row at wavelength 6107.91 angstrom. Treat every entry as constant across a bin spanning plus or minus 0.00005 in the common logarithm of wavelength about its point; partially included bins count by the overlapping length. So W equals 0.9297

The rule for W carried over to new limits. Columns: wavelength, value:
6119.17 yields 0.9318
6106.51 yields 0.9465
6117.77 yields 0.925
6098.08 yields 0.8441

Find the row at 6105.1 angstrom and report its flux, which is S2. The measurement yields 0.9313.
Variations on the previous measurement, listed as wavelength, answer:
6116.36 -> 0.9099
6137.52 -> 0.7582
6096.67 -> 0.911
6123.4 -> 0.5693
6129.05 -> 0.8898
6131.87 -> 0.9535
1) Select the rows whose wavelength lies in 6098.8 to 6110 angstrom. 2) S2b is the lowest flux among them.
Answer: 0.7159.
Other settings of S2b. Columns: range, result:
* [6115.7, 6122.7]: 0.691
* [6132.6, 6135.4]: 0.9213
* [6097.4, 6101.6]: 0.8441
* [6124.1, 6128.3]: 0.8473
